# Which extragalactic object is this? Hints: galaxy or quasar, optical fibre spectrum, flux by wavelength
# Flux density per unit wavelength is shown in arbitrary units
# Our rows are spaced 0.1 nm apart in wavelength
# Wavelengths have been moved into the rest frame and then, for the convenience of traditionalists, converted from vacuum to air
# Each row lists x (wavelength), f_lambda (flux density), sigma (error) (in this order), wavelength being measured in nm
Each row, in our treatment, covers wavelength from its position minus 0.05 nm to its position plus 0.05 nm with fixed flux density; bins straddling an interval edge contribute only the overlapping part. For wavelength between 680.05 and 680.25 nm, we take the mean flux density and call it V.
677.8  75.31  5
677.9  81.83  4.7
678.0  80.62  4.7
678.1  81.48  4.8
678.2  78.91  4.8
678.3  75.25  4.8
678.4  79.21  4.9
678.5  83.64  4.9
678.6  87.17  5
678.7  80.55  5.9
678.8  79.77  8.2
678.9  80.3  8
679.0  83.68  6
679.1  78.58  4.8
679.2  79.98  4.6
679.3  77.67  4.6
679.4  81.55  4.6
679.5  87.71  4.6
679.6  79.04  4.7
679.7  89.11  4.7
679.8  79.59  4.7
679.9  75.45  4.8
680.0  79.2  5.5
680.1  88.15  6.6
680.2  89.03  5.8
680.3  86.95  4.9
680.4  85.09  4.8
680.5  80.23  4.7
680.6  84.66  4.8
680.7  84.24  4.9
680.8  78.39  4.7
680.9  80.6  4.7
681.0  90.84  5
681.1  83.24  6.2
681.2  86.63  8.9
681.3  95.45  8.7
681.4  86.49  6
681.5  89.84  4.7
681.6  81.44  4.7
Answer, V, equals 88.6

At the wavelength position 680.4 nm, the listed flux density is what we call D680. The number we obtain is 85.09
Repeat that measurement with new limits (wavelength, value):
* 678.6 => 87.17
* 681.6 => 81.44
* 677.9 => 81.83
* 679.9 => 75.45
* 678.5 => 83.64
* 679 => 83.68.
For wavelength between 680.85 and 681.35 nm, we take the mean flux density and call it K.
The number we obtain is 87.4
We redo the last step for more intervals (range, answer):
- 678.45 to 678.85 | 82.8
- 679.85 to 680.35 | 83.8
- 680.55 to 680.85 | 82.4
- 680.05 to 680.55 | 85.9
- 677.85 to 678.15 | 81.3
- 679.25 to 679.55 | 82.3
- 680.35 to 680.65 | 83.3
